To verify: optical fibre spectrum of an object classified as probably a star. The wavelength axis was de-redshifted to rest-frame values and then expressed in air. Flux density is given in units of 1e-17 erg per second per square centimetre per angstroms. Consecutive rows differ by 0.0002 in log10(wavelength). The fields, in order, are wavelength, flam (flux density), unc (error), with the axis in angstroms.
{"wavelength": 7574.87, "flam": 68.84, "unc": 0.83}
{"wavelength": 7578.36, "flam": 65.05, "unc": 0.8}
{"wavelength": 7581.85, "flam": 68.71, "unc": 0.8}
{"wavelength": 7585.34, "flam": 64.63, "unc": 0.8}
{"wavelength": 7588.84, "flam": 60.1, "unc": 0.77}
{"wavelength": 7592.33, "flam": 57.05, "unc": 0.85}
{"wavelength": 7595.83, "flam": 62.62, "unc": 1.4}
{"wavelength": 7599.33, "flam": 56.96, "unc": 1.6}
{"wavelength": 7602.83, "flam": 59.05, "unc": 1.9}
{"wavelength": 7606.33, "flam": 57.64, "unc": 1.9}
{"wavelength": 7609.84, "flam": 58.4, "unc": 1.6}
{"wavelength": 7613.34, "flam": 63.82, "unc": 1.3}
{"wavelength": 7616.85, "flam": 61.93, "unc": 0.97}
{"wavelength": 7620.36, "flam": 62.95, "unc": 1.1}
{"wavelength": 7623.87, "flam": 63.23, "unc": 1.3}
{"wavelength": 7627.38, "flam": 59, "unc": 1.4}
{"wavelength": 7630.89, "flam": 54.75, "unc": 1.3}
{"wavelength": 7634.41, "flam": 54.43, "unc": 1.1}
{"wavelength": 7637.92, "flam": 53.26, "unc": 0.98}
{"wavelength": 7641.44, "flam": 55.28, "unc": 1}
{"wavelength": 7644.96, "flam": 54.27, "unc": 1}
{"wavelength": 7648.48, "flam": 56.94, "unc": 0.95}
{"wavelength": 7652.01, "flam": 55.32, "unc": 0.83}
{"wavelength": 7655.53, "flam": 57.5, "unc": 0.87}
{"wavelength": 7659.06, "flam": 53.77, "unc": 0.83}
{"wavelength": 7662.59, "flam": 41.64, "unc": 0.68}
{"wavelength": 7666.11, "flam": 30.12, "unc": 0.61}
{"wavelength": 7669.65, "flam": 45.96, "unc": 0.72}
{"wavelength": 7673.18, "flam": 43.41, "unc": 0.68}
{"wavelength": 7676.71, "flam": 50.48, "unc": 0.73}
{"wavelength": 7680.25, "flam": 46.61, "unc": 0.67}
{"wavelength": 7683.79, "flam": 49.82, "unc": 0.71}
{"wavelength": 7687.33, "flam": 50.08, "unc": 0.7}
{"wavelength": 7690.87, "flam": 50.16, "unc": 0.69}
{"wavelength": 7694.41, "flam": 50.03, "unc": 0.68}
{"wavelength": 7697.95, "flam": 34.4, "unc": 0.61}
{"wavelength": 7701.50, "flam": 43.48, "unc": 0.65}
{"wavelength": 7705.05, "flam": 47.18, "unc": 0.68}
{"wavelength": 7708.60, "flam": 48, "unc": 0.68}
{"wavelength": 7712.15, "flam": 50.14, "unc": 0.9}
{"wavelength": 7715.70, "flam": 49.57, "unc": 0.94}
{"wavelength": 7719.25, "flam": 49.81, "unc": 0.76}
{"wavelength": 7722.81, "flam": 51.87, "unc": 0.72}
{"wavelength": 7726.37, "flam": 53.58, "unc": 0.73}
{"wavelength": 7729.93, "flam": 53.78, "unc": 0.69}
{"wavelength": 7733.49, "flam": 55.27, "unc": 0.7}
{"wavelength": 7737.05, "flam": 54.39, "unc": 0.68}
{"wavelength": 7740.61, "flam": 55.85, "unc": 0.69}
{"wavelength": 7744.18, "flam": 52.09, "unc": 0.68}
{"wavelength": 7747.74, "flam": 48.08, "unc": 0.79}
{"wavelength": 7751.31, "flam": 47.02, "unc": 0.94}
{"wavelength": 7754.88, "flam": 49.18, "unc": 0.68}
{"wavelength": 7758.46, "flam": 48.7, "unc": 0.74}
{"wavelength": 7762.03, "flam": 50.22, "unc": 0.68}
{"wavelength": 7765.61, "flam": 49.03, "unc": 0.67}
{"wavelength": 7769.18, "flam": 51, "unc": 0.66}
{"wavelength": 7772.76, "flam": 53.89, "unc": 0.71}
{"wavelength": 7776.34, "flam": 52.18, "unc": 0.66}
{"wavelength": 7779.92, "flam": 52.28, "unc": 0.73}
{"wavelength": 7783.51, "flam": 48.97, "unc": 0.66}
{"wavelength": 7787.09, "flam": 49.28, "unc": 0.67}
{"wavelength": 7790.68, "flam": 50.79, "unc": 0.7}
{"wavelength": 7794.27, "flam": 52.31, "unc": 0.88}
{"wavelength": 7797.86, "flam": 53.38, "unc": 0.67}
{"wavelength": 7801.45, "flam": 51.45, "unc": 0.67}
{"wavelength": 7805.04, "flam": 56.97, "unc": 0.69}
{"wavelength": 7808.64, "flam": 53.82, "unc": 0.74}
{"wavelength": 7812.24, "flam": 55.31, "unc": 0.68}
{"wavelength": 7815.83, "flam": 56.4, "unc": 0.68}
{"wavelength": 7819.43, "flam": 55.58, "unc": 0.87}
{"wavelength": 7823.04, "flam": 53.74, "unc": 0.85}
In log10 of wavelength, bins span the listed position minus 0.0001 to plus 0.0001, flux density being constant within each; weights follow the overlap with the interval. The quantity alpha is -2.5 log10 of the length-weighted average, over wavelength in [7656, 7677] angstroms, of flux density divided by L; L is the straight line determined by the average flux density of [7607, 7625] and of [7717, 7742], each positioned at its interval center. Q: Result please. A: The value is 0.29 mag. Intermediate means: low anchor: 61.7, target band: 44.6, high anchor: 53.4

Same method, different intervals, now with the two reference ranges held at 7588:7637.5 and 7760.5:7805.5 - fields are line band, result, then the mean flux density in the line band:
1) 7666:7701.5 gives 0.22 mag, 45.7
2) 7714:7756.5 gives 0.04 mag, 51.7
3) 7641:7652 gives 0.04 mag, 55.5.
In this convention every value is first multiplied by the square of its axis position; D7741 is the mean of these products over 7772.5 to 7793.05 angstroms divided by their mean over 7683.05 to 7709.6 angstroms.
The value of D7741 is 1.12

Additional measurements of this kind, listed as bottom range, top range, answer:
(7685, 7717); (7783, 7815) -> 1.15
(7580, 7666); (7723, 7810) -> 0.94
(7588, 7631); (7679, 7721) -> 0.81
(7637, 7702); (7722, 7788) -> 1.08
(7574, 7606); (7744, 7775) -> 0.84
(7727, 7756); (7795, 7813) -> 1.05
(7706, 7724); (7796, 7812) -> 1.11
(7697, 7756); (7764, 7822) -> 1.08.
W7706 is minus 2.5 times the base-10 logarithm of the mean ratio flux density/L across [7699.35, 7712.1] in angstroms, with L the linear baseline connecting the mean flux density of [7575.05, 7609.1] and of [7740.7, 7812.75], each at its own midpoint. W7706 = 0.19 mag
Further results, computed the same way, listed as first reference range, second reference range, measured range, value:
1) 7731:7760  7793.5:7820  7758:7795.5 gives 0.04 mag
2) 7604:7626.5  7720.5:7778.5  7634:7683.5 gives 0.17 mag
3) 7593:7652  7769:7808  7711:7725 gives 0.09 mag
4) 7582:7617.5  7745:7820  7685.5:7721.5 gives 0.17 mag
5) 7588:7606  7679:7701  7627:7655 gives -0.04 mag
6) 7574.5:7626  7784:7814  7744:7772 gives 0.11 mag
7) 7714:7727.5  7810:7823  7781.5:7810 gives 0.05 mag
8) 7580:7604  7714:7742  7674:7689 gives 0.15 mag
